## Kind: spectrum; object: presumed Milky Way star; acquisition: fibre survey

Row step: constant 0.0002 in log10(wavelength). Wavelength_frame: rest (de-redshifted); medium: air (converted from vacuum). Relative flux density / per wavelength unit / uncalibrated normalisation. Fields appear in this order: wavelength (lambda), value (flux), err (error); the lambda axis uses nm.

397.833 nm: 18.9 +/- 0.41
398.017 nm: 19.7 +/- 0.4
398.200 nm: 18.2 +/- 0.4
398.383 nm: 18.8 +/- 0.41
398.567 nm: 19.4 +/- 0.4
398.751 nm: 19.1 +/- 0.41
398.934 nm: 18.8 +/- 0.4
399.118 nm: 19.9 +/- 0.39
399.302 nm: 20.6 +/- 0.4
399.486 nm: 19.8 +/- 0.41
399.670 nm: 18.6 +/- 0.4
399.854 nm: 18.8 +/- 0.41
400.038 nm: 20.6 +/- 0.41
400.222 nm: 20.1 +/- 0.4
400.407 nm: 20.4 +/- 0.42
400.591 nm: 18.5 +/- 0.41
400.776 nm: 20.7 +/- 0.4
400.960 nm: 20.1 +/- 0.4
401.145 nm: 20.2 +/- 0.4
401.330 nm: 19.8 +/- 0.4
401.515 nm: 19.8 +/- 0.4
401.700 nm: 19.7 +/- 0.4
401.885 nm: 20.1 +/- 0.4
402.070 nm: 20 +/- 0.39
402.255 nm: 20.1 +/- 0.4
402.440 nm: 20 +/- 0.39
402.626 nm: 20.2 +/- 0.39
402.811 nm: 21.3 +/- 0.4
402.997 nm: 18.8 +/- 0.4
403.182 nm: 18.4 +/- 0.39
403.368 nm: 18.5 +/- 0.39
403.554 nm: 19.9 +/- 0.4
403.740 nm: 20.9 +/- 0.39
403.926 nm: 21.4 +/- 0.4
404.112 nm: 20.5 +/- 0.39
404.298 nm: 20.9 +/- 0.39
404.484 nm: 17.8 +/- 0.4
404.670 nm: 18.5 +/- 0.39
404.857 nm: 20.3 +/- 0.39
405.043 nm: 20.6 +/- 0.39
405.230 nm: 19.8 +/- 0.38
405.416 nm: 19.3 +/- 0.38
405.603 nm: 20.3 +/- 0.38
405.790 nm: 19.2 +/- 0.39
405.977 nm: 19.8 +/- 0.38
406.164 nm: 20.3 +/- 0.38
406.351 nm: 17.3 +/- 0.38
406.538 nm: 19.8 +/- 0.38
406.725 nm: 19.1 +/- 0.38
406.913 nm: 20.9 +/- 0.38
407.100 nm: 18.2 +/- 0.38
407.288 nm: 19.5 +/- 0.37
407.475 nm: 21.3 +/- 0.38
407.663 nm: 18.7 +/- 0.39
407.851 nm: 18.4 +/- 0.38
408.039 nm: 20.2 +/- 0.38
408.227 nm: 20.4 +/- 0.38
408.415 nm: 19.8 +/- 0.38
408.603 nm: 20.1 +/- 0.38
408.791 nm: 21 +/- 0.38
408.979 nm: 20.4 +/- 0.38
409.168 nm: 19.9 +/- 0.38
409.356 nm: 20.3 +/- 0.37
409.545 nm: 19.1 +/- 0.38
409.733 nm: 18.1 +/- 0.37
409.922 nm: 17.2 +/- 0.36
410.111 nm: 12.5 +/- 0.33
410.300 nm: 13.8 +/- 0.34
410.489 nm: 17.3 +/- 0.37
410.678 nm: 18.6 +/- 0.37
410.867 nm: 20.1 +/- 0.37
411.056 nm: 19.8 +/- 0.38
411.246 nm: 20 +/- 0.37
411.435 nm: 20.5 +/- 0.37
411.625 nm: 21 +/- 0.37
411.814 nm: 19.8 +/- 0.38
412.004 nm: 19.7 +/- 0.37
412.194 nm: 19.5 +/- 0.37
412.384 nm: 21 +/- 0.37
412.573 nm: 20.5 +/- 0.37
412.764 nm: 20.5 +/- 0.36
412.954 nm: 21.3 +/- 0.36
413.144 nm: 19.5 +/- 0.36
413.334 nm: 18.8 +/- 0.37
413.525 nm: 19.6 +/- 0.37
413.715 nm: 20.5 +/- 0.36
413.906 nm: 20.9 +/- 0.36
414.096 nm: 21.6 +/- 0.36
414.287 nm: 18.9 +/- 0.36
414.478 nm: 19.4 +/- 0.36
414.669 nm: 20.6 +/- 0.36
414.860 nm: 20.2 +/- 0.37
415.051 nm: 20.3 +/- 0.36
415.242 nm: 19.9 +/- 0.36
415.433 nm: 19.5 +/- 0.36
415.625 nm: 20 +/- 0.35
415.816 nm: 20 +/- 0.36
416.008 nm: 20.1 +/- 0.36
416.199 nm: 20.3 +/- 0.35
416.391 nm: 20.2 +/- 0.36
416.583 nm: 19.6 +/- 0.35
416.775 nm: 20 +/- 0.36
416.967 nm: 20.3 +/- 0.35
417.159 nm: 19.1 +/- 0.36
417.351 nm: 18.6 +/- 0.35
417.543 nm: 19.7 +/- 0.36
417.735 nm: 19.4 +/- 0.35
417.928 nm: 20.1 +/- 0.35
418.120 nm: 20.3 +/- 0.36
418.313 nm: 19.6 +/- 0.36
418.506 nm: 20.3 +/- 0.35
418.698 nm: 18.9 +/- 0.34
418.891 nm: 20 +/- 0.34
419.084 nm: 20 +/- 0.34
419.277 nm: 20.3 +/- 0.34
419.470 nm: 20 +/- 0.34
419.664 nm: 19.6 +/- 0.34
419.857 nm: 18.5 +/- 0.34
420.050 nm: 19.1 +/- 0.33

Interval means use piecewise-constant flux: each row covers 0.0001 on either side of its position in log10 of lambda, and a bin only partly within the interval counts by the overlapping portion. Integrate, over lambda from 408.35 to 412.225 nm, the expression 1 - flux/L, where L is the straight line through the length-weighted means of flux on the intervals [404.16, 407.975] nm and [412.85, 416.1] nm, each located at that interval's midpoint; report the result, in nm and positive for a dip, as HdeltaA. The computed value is 0.16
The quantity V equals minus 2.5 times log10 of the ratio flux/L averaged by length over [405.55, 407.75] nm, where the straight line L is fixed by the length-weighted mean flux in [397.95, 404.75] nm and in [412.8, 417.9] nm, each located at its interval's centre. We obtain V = 0.02 mag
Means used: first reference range 19.7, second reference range 19.9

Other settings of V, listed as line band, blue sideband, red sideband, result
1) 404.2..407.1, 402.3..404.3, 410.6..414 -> 0.03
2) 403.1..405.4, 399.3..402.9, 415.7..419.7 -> 0.01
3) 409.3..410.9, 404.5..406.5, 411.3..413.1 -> 0.16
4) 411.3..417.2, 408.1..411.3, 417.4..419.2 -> -0.05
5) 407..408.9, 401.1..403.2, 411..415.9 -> 0.01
